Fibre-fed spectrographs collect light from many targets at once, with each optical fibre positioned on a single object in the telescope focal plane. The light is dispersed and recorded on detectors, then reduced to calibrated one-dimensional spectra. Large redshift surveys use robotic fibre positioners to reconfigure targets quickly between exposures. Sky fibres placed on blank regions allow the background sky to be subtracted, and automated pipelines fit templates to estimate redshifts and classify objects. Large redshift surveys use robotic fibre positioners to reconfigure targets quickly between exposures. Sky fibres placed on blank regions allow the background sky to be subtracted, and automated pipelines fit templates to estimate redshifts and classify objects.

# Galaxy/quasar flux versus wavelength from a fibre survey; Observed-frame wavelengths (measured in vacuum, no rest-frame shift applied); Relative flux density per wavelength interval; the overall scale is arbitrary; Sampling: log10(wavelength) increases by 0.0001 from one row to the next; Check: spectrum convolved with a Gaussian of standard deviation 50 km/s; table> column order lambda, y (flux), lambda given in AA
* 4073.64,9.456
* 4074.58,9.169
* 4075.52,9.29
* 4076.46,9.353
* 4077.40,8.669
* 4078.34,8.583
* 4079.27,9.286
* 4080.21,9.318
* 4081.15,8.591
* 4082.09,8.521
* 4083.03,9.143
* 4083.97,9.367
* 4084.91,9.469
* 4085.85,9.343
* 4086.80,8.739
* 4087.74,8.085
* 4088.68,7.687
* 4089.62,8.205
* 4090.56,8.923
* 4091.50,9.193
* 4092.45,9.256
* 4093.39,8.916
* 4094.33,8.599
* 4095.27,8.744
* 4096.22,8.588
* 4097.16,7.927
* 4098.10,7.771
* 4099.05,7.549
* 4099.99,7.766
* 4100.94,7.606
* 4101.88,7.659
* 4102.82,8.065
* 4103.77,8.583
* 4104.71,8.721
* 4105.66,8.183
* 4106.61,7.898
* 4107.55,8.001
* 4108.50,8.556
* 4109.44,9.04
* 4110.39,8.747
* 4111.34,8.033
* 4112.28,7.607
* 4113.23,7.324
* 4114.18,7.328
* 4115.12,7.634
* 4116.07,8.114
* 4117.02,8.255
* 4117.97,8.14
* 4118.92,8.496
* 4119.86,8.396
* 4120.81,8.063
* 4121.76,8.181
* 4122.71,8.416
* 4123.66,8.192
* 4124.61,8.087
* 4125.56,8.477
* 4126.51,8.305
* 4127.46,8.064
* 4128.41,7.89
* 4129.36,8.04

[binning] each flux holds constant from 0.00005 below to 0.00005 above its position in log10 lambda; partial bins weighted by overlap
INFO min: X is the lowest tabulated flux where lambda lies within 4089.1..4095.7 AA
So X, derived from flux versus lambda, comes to 8.205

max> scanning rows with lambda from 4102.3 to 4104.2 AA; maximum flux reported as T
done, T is 8.583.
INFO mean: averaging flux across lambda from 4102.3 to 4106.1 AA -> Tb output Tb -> 8.38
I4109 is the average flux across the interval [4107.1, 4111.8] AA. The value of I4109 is 8.47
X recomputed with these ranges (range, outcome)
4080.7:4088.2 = 8.085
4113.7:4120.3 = 7.328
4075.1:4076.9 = 9.29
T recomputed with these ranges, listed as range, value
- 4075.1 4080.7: 9.353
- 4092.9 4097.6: 8.916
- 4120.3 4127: 8.477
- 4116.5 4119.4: 8.496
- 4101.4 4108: 8.721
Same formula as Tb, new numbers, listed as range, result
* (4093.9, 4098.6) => 8.31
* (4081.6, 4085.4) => 9.13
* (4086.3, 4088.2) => 8.39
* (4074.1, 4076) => 9.21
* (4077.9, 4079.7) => 8.98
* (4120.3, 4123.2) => 8.21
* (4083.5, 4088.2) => 8.99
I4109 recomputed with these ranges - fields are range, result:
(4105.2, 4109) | 8.17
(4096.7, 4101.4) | 7.72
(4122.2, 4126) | 8.29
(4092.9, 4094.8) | 8.79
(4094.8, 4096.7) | 8.65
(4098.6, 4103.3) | 7.73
